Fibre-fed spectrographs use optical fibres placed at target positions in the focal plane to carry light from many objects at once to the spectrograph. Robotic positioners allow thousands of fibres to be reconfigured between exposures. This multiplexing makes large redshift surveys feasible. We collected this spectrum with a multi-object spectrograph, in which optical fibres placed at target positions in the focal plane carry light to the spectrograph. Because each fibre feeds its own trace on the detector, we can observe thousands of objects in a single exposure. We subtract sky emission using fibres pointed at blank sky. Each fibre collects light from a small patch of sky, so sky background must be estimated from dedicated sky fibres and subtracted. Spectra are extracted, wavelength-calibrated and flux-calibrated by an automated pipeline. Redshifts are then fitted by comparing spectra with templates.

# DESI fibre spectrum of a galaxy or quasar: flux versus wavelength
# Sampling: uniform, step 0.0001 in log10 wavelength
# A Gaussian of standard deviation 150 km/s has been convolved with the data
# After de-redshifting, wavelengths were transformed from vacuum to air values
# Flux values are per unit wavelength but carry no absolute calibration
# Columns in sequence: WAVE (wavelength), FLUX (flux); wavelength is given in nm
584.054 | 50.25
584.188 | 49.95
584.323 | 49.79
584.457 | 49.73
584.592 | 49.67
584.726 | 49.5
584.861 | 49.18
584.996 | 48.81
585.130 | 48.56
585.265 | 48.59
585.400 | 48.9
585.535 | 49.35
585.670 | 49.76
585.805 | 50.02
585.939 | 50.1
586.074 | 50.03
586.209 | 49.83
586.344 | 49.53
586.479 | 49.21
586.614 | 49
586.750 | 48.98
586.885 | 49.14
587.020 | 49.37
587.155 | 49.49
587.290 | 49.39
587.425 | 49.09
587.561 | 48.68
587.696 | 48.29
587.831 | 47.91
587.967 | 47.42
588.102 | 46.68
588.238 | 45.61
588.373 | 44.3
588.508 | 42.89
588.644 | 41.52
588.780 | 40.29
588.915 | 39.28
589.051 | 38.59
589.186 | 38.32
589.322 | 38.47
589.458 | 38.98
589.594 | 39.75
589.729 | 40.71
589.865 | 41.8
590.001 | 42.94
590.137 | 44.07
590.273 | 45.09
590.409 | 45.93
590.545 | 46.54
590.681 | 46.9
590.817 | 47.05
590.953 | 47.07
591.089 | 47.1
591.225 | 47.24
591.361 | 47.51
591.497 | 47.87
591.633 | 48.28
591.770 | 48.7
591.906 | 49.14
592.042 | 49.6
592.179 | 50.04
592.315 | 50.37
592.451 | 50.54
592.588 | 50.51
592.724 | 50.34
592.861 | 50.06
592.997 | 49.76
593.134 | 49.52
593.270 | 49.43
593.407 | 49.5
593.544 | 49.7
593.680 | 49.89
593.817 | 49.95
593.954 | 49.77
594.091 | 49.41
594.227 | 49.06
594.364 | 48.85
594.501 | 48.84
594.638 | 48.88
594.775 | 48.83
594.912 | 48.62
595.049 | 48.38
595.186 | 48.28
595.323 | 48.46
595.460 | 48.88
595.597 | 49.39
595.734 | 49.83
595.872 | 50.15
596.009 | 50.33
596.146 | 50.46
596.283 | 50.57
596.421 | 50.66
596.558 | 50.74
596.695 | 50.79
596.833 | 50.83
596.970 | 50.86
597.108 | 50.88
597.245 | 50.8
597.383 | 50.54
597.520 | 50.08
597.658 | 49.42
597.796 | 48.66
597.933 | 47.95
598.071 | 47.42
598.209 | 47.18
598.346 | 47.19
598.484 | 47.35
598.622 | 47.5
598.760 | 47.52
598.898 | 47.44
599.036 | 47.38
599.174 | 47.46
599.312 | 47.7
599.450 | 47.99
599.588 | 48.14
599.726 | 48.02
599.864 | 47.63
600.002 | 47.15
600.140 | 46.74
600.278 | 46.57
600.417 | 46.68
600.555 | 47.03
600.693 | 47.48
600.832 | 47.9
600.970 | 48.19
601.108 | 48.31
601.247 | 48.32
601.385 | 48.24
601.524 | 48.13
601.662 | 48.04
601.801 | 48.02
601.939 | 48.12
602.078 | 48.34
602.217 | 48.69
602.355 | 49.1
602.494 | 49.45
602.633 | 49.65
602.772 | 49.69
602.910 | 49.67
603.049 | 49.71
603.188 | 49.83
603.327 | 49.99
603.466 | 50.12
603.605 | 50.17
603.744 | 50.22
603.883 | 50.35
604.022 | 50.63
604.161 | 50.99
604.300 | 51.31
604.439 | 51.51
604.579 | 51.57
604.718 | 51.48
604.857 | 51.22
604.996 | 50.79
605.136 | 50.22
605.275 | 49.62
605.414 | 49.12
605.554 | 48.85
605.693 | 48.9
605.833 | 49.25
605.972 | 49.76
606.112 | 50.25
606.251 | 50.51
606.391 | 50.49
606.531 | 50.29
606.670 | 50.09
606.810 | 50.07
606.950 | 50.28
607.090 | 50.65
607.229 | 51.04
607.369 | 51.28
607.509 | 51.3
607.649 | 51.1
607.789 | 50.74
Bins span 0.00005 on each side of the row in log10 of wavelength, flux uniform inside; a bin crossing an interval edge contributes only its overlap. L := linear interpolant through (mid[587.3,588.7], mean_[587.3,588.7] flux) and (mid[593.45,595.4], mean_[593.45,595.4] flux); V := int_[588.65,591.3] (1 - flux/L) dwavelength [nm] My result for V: 0.242 nm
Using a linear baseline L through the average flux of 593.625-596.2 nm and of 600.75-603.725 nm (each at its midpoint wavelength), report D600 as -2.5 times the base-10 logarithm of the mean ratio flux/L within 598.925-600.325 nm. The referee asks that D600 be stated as 0.03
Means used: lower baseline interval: 49.3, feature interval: 47.5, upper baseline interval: 48.9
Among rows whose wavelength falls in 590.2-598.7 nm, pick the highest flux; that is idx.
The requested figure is 50.88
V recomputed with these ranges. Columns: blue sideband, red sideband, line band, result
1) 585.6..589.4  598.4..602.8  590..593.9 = -0.121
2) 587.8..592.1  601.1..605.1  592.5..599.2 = -0.356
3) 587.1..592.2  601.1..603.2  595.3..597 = -0.112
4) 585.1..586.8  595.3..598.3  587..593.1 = 0.436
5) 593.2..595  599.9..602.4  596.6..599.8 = -0.015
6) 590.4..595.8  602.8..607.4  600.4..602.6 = 0.075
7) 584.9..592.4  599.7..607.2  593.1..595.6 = -0.080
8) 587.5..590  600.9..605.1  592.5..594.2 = -0.183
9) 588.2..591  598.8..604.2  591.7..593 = -0.175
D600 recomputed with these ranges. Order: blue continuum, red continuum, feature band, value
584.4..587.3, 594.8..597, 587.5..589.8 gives 0.158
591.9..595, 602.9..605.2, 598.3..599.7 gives 0.057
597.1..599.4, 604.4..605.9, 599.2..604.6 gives 0.011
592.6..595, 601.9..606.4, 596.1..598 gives -0.013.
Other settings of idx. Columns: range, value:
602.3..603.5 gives 50.12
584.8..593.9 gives 50.54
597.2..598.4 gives 50.8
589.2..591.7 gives 48.28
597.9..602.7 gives 49.65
